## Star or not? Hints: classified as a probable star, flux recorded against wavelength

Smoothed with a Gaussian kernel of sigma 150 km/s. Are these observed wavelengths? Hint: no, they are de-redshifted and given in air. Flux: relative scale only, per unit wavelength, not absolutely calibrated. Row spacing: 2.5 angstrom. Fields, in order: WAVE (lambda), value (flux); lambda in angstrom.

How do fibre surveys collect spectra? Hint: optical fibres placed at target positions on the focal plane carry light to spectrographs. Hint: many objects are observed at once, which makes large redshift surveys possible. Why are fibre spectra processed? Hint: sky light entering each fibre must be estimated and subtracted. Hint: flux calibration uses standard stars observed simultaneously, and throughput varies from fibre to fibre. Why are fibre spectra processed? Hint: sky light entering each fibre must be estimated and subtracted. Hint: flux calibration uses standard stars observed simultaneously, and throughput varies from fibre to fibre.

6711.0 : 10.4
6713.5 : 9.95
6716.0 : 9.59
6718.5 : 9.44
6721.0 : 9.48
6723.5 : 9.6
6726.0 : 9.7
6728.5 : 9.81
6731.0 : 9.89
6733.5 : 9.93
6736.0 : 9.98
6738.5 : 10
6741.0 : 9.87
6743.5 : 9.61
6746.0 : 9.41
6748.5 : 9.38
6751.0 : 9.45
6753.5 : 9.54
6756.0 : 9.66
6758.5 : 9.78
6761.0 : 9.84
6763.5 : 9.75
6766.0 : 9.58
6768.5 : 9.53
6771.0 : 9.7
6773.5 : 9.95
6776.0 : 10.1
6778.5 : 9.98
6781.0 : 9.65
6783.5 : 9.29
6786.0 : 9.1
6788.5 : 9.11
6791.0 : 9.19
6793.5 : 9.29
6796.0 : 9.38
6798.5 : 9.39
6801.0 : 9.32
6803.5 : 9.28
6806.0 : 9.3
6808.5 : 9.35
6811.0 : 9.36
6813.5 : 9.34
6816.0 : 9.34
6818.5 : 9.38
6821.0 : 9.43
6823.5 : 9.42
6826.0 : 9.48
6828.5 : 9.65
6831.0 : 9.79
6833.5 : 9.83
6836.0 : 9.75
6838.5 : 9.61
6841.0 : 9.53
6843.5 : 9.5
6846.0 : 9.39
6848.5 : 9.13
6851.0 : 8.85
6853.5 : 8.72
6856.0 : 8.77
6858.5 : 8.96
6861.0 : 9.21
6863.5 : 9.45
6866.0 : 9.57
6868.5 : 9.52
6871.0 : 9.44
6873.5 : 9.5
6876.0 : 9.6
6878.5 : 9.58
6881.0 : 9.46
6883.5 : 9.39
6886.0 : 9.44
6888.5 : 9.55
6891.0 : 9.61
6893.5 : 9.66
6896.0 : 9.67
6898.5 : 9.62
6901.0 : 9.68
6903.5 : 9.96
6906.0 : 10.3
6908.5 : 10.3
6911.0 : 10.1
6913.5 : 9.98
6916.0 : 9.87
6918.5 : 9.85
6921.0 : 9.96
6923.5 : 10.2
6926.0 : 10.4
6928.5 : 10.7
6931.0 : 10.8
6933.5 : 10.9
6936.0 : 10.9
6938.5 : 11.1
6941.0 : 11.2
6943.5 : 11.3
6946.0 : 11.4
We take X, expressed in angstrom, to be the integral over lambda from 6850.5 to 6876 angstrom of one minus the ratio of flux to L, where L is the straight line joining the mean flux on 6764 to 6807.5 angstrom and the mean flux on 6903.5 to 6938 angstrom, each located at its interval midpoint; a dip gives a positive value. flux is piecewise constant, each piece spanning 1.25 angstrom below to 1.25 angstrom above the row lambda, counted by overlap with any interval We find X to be 1.9 angstrom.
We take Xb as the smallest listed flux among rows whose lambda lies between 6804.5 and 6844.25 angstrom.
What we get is 9.3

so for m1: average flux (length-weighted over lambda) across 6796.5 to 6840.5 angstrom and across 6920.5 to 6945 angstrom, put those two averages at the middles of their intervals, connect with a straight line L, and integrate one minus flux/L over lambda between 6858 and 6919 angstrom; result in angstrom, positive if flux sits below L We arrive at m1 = 3.7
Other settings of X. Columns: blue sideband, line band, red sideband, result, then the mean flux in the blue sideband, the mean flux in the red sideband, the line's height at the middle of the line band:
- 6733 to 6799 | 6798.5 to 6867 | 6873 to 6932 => 2.69 angstrom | 9.61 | 9.88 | 9.74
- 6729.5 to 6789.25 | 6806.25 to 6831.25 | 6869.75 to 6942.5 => 0.98 angstrom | 9.68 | 10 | 9.82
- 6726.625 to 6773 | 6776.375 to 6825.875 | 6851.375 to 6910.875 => 1.32 angstrom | 9.71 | 9.52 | 9.64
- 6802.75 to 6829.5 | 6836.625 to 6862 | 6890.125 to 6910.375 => 1.05 angstrom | 9.39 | 9.86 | 9.58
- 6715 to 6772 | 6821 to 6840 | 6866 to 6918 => 0.13 angstrom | 9.68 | 9.71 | 9.7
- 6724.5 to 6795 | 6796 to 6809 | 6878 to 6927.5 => 0.50 angstrom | 9.64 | 9.84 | 9.7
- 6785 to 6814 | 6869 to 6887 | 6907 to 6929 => 0.65 angstrom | 9.28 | 10.1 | 9.85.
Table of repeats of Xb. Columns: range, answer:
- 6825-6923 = 8.72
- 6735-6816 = 9.1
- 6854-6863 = 8.77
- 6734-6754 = 9.38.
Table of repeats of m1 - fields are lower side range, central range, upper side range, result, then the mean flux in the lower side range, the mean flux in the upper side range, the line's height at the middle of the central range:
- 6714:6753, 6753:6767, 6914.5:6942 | 0.13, 9.68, 10.5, 9.79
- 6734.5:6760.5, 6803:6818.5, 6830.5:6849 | 0.44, 9.68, 9.57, 9.61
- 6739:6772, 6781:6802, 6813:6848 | 0.66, 9.63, 9.53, 9.58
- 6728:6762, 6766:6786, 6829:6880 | -0.13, 9.72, 9.39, 9.63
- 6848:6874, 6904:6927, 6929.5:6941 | 0.83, 9.19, 10.9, 10.5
